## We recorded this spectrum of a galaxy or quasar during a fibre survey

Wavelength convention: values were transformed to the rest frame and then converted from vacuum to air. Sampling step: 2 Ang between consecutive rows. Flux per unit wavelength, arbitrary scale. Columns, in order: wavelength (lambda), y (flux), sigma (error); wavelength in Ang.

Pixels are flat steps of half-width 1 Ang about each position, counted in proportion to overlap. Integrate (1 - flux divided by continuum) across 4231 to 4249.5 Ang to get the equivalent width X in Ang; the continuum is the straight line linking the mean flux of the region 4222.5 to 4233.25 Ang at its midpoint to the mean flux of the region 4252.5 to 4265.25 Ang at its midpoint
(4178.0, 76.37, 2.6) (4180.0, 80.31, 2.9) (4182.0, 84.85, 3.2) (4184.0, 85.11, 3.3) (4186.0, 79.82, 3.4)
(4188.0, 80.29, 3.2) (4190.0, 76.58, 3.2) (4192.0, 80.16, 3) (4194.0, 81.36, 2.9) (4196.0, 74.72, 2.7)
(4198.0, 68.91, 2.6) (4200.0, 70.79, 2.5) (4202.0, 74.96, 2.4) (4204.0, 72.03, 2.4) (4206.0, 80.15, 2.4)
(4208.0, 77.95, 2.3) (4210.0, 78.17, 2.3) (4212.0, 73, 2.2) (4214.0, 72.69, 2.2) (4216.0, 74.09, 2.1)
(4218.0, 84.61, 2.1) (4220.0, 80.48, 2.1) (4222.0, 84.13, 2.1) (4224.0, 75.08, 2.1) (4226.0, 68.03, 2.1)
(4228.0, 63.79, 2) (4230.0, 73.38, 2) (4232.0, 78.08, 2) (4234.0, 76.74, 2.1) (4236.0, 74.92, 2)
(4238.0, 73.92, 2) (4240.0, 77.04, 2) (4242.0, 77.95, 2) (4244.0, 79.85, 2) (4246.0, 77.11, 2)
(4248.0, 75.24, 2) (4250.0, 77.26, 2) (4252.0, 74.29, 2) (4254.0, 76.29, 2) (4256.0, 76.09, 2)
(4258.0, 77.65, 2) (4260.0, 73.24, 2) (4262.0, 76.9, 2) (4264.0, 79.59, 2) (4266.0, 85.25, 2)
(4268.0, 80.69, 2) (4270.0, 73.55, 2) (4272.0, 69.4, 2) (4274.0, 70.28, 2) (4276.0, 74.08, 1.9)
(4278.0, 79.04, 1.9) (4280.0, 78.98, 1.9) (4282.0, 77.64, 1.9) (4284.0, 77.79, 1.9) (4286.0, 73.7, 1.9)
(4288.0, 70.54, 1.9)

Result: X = -0.7 Ang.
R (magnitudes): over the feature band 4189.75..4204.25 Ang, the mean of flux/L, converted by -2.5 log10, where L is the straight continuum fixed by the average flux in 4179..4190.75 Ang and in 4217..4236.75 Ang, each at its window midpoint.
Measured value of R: 0.07 mag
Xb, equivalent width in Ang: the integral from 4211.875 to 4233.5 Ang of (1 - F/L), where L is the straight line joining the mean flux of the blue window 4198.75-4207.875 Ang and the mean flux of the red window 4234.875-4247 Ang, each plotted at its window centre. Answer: 0.12 Ang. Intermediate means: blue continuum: 74.7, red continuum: 76.8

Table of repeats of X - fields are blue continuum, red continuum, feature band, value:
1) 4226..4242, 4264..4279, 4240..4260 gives -0.48 Ang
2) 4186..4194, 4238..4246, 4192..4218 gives 1.12 Ang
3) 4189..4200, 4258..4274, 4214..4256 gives 0.12 Ang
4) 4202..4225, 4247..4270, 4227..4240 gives 0.61 Ang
